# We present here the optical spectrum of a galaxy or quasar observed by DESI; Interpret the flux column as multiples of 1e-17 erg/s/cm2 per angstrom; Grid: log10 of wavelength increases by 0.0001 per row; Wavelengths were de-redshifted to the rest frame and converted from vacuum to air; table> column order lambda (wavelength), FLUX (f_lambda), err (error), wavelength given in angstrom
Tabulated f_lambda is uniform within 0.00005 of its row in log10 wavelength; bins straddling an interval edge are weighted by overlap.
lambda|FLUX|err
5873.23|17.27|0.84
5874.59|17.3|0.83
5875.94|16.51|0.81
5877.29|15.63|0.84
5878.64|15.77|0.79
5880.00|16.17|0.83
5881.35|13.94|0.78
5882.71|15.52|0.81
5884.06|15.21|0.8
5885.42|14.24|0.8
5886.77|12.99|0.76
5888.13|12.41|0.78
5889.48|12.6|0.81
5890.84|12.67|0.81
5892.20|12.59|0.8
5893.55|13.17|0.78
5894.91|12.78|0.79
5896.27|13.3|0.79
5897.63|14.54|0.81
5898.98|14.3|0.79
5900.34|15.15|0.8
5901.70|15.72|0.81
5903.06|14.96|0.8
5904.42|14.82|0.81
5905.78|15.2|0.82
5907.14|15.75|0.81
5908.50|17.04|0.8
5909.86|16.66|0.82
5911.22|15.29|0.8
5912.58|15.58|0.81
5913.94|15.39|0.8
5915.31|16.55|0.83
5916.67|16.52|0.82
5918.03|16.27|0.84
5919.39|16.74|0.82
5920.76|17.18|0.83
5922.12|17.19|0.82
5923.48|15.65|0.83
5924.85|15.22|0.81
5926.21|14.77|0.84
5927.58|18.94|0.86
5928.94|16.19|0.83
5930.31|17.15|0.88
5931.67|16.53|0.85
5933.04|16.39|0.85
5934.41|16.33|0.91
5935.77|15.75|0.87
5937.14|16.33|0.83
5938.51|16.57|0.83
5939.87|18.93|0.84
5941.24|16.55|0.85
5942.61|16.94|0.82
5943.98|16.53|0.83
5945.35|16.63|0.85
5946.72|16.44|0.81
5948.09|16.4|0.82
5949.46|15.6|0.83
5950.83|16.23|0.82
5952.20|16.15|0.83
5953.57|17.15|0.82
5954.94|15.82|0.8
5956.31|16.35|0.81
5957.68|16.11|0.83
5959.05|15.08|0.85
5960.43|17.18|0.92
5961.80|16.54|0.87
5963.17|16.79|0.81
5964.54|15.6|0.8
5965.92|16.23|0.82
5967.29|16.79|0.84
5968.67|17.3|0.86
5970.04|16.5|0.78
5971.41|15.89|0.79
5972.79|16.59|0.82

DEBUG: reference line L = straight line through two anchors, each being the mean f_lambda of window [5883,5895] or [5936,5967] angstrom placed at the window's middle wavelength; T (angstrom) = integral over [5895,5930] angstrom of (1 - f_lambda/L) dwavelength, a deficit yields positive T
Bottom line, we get -3.1 angstrom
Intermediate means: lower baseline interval 13.3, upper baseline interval 16.5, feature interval 15.8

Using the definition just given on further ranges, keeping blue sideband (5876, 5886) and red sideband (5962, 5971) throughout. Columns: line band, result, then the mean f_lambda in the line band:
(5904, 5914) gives 0.0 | 15.8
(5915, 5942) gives -1.0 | 16.6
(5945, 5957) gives 0.0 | 16.3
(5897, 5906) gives 0.4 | 15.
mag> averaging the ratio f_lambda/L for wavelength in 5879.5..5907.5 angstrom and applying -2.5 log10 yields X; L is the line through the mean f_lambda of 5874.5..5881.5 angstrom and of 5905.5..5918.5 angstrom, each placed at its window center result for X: 0.13 mag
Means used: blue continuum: 15.9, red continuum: 16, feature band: 14.2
